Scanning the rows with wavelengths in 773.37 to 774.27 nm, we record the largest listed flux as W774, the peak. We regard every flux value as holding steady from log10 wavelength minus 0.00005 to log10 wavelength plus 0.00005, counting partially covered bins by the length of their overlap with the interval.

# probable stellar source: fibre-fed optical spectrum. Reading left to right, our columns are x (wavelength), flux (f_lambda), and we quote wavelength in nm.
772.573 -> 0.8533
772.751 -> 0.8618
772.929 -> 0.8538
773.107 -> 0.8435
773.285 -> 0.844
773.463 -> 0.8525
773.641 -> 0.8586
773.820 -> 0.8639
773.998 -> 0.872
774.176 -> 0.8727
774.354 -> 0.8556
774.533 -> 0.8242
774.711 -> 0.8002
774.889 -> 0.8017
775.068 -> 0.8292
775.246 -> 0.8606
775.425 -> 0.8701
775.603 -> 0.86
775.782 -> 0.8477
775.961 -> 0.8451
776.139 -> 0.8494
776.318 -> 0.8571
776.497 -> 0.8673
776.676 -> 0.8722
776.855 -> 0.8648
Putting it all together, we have 0.8727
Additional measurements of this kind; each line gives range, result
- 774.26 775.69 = 0.8701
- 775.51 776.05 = 0.86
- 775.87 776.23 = 0.8494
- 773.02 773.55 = 0.8525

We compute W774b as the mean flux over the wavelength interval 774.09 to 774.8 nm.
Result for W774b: 0.838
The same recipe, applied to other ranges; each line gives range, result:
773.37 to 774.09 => 0.861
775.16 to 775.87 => 0.859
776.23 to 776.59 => 0.861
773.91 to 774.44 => 0.868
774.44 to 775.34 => 0.823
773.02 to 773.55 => 0.847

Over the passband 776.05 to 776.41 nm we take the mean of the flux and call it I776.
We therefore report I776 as 0.853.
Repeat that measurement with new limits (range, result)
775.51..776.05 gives 0.851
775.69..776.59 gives 0.853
